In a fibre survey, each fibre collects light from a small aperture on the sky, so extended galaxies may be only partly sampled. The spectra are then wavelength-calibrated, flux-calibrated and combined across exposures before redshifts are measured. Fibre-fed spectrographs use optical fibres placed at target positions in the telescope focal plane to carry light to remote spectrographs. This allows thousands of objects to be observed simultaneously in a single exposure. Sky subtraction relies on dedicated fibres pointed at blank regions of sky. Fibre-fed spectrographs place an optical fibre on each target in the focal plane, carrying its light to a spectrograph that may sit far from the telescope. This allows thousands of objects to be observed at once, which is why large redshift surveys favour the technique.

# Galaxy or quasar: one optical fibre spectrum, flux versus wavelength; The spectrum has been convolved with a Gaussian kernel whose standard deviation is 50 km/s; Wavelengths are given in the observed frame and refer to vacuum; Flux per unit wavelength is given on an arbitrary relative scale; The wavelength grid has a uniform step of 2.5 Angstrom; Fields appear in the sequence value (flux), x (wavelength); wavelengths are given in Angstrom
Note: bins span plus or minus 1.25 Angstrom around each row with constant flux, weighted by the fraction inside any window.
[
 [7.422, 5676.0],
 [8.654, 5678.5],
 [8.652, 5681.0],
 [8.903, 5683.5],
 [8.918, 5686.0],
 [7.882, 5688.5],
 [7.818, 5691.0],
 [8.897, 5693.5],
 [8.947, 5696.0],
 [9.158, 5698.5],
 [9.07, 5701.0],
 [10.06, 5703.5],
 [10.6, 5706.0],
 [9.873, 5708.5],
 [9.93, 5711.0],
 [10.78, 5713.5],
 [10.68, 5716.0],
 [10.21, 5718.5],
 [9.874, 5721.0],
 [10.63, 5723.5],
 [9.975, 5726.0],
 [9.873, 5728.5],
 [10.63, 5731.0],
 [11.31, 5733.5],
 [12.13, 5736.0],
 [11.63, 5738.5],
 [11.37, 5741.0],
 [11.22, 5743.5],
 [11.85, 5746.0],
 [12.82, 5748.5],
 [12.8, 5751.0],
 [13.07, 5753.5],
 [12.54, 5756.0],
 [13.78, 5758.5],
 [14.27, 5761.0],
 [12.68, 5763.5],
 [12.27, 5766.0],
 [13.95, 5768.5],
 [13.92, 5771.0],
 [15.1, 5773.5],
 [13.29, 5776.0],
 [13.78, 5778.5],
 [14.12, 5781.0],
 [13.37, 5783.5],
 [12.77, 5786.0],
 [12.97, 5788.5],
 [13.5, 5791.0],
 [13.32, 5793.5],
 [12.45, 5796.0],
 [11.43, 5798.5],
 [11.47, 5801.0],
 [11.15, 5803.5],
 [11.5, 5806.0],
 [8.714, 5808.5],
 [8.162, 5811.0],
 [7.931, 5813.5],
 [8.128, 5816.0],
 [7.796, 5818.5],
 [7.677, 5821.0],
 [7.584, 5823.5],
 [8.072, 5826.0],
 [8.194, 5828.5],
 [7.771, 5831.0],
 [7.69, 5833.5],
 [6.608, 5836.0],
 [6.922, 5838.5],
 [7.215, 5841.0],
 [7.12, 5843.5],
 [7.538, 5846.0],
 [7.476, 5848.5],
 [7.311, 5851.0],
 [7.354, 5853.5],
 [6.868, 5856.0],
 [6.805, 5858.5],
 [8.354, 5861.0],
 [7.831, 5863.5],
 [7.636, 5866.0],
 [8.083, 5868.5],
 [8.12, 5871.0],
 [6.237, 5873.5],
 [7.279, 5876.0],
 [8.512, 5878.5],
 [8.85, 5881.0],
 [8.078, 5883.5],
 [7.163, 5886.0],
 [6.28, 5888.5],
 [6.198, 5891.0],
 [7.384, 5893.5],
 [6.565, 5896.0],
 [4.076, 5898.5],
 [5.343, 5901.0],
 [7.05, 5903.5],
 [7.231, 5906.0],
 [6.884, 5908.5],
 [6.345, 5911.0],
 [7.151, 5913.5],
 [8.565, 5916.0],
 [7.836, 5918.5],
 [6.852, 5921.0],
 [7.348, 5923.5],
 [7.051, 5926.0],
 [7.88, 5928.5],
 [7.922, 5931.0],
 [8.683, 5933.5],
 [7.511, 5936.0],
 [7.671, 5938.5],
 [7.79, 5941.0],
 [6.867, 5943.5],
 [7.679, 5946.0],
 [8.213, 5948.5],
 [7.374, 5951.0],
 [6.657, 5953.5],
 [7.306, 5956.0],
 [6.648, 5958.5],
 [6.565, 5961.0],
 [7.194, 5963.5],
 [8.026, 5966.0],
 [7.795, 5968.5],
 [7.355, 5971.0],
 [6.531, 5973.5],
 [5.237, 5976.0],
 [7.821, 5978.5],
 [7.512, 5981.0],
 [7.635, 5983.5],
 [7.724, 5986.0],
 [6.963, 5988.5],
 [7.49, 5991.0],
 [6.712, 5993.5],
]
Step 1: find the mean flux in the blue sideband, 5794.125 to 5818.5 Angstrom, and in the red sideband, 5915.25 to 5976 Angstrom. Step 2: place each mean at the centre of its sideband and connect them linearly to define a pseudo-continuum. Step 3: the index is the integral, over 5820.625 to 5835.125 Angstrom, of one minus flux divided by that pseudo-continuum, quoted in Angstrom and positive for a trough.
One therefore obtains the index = 2.78 Angstrom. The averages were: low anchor 10.1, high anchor 7.42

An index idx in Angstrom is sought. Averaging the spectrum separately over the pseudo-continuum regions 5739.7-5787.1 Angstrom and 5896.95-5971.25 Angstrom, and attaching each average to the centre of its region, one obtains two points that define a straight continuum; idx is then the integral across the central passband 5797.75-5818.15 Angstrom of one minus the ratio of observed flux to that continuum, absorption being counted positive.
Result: 3.4 Angstrom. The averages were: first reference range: 13.1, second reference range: 7.22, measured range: 9.68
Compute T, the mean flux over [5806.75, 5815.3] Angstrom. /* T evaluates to 8.45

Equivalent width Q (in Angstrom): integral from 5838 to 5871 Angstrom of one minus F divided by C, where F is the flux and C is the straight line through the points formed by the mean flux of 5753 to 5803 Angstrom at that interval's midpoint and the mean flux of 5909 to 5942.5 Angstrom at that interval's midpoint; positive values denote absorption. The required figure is 9.0 Angstrom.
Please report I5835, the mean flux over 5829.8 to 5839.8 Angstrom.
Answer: 7.24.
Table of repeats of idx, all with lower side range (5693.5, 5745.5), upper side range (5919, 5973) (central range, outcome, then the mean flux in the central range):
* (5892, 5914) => 4.33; 6.42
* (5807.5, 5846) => 5.57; 7.69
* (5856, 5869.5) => 1.37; 7.65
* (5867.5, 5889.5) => 1.81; 7.63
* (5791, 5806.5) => -4.44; 12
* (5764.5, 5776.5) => -4.93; 13.7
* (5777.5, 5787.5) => -4.10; 13.5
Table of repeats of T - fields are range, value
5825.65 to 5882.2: 7.55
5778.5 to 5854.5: 9.52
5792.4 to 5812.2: 11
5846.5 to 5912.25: 7.13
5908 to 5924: 7.3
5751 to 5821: 12.1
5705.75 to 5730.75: 10.2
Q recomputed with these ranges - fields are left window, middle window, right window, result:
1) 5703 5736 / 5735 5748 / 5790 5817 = -1.5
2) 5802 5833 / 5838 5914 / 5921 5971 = 8.7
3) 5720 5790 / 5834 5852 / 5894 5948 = 4.6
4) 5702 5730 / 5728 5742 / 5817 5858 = -2.1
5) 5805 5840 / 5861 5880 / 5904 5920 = -0.2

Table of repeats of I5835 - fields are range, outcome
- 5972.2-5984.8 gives 6.95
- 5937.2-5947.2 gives 7.5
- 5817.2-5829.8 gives 7.87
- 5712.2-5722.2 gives 10.4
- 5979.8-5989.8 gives 7.46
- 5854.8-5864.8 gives 7.47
